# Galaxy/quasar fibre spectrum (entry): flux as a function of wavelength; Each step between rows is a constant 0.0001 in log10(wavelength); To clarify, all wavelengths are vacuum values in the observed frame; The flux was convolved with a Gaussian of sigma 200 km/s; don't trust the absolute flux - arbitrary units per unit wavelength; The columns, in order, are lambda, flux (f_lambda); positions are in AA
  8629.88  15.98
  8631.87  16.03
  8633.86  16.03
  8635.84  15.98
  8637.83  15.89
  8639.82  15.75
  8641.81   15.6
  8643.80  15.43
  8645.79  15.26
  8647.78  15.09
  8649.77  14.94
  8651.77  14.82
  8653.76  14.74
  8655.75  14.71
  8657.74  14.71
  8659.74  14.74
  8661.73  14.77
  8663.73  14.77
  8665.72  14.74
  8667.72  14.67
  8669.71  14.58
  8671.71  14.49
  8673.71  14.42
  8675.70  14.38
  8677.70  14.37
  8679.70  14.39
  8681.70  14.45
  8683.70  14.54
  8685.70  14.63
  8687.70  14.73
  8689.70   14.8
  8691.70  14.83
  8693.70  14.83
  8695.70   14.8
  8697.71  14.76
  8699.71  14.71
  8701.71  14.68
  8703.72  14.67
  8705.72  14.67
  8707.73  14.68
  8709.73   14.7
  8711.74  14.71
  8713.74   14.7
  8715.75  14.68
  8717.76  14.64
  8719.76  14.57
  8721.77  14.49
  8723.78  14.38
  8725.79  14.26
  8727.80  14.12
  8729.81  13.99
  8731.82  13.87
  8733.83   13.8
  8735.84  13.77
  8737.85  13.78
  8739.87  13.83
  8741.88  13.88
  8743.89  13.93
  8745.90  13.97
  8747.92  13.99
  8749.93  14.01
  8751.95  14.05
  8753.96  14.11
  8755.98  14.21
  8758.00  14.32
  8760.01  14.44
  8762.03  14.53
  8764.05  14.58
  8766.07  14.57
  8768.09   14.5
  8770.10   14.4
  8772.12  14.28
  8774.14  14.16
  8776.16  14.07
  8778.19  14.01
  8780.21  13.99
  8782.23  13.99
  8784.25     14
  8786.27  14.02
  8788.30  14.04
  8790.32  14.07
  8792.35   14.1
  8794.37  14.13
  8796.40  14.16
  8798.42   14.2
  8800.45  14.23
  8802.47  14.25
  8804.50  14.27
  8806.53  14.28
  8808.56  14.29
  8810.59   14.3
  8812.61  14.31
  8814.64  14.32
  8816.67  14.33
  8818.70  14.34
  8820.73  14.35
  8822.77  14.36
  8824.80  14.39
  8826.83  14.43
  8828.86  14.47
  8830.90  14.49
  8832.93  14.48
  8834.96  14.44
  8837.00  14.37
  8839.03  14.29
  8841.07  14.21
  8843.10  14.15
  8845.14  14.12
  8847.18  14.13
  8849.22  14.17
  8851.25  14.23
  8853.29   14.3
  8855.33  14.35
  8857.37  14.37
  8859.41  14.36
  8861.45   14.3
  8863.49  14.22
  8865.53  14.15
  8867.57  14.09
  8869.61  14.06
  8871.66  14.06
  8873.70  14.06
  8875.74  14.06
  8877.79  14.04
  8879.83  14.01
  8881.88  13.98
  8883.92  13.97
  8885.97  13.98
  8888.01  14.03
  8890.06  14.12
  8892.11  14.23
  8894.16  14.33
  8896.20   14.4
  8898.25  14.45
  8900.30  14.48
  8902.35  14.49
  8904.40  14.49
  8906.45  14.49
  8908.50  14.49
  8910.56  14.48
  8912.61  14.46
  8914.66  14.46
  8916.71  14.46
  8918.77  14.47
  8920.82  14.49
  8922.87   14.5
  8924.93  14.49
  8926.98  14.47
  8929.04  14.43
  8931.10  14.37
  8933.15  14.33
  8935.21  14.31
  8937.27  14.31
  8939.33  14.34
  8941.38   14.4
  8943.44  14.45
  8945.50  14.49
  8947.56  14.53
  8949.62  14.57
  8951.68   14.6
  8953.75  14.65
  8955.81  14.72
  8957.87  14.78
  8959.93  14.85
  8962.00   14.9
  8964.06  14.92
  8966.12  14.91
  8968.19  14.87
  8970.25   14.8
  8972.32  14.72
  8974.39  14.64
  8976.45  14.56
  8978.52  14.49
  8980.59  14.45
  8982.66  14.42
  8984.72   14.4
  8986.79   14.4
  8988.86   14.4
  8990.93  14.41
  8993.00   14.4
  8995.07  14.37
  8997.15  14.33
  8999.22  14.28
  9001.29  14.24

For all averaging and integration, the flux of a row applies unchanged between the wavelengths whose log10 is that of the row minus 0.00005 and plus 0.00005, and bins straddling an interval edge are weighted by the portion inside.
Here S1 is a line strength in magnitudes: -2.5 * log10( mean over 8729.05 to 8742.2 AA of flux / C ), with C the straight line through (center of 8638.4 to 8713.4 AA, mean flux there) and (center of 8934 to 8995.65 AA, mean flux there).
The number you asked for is 0.07 mag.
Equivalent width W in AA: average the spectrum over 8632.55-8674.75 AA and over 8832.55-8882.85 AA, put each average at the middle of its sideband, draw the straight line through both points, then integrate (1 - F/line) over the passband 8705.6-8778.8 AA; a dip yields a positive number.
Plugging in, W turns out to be 2.1 AA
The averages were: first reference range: 15.1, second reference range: 14.2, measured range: 14.3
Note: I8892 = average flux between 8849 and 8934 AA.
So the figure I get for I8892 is 14.3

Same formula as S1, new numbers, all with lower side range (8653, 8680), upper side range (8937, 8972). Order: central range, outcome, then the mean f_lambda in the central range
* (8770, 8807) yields 0.04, 14.1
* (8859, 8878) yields 0.04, 14.1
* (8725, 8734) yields 0.05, 14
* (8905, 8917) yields 0.01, 14.5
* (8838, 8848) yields 0.03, 14.2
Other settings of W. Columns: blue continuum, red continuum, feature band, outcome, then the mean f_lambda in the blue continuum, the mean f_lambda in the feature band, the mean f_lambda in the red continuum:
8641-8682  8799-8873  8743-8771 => 0.47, 14.8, 14.3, 14.3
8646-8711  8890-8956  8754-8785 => 0.70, 14.7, 14.3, 14.4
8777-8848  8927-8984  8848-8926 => 0.75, 14.2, 14.3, 14.6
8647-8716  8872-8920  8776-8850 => 1.03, 14.7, 14.2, 14.3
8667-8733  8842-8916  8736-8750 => 0.56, 14.5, 13.9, 14.2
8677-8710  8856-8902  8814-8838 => -0.14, 14.7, 14.4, 14.2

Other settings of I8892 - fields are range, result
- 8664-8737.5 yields 14.5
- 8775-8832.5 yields 14.2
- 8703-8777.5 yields 14.3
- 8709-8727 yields 14.6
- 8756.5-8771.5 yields 14.5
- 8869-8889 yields 14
